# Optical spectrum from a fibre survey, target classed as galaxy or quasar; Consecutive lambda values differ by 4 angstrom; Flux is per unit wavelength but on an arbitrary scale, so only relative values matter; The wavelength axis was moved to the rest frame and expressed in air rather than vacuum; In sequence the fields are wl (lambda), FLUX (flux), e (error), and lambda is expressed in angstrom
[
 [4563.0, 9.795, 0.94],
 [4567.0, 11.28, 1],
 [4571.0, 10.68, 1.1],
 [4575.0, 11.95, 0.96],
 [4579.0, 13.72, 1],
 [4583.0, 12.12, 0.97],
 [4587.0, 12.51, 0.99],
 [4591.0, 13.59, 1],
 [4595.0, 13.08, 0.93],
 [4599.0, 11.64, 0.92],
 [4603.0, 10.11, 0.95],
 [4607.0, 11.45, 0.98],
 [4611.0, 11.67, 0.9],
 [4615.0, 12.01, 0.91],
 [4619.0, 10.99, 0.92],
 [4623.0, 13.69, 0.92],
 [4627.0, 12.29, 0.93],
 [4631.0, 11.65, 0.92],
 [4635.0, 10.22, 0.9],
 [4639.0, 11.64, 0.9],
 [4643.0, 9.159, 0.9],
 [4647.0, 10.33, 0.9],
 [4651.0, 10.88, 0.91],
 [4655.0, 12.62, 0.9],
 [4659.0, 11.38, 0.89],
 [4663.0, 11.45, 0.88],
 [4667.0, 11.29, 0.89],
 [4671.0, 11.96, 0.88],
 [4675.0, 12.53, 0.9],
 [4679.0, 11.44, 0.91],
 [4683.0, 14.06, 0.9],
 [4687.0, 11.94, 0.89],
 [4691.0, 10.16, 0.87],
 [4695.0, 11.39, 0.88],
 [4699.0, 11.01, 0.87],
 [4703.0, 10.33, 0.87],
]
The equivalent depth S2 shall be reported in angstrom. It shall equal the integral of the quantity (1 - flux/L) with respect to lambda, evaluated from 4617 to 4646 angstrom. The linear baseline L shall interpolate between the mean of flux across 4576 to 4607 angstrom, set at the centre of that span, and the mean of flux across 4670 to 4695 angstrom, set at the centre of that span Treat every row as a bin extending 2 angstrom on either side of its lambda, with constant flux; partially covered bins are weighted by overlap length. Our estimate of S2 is 2.0 angstrom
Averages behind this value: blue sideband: 12.3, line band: 11.3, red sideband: 12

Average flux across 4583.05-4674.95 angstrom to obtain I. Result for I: 11.6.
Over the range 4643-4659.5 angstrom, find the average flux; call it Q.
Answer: 11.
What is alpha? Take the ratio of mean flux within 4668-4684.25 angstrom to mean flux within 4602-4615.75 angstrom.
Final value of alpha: 1.1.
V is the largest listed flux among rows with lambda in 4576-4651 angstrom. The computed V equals 13.72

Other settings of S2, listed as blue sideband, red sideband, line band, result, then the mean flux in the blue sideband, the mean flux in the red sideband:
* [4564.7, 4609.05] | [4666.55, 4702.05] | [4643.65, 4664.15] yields 1.09 angstrom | 12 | 11.7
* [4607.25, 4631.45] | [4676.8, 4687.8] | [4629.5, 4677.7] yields 4.13 angstrom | 12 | 12.5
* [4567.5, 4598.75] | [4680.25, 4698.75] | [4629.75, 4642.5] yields 1.26 angstrom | 12.4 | 11.8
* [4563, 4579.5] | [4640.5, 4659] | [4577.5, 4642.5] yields -4.49 angstrom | 11.5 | 10.8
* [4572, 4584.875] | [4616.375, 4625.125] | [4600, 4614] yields 1.33 angstrom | 12.5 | 12.3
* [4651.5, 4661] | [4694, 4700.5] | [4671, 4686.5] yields -1.41 angstrom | 11.8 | 11.2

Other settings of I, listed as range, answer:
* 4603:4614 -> 11.3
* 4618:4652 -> 11.2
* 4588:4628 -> 12.1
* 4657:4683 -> 11.9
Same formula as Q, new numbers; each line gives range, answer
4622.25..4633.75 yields 12.3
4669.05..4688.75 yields 12.4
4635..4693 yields 11.4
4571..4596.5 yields 12.7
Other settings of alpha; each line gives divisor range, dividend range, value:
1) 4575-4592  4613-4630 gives 0.95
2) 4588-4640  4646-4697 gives 0.98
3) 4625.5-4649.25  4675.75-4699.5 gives 1.08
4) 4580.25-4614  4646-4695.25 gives 0.97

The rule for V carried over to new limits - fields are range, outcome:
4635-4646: 11.64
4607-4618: 12.01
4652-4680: 12.62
